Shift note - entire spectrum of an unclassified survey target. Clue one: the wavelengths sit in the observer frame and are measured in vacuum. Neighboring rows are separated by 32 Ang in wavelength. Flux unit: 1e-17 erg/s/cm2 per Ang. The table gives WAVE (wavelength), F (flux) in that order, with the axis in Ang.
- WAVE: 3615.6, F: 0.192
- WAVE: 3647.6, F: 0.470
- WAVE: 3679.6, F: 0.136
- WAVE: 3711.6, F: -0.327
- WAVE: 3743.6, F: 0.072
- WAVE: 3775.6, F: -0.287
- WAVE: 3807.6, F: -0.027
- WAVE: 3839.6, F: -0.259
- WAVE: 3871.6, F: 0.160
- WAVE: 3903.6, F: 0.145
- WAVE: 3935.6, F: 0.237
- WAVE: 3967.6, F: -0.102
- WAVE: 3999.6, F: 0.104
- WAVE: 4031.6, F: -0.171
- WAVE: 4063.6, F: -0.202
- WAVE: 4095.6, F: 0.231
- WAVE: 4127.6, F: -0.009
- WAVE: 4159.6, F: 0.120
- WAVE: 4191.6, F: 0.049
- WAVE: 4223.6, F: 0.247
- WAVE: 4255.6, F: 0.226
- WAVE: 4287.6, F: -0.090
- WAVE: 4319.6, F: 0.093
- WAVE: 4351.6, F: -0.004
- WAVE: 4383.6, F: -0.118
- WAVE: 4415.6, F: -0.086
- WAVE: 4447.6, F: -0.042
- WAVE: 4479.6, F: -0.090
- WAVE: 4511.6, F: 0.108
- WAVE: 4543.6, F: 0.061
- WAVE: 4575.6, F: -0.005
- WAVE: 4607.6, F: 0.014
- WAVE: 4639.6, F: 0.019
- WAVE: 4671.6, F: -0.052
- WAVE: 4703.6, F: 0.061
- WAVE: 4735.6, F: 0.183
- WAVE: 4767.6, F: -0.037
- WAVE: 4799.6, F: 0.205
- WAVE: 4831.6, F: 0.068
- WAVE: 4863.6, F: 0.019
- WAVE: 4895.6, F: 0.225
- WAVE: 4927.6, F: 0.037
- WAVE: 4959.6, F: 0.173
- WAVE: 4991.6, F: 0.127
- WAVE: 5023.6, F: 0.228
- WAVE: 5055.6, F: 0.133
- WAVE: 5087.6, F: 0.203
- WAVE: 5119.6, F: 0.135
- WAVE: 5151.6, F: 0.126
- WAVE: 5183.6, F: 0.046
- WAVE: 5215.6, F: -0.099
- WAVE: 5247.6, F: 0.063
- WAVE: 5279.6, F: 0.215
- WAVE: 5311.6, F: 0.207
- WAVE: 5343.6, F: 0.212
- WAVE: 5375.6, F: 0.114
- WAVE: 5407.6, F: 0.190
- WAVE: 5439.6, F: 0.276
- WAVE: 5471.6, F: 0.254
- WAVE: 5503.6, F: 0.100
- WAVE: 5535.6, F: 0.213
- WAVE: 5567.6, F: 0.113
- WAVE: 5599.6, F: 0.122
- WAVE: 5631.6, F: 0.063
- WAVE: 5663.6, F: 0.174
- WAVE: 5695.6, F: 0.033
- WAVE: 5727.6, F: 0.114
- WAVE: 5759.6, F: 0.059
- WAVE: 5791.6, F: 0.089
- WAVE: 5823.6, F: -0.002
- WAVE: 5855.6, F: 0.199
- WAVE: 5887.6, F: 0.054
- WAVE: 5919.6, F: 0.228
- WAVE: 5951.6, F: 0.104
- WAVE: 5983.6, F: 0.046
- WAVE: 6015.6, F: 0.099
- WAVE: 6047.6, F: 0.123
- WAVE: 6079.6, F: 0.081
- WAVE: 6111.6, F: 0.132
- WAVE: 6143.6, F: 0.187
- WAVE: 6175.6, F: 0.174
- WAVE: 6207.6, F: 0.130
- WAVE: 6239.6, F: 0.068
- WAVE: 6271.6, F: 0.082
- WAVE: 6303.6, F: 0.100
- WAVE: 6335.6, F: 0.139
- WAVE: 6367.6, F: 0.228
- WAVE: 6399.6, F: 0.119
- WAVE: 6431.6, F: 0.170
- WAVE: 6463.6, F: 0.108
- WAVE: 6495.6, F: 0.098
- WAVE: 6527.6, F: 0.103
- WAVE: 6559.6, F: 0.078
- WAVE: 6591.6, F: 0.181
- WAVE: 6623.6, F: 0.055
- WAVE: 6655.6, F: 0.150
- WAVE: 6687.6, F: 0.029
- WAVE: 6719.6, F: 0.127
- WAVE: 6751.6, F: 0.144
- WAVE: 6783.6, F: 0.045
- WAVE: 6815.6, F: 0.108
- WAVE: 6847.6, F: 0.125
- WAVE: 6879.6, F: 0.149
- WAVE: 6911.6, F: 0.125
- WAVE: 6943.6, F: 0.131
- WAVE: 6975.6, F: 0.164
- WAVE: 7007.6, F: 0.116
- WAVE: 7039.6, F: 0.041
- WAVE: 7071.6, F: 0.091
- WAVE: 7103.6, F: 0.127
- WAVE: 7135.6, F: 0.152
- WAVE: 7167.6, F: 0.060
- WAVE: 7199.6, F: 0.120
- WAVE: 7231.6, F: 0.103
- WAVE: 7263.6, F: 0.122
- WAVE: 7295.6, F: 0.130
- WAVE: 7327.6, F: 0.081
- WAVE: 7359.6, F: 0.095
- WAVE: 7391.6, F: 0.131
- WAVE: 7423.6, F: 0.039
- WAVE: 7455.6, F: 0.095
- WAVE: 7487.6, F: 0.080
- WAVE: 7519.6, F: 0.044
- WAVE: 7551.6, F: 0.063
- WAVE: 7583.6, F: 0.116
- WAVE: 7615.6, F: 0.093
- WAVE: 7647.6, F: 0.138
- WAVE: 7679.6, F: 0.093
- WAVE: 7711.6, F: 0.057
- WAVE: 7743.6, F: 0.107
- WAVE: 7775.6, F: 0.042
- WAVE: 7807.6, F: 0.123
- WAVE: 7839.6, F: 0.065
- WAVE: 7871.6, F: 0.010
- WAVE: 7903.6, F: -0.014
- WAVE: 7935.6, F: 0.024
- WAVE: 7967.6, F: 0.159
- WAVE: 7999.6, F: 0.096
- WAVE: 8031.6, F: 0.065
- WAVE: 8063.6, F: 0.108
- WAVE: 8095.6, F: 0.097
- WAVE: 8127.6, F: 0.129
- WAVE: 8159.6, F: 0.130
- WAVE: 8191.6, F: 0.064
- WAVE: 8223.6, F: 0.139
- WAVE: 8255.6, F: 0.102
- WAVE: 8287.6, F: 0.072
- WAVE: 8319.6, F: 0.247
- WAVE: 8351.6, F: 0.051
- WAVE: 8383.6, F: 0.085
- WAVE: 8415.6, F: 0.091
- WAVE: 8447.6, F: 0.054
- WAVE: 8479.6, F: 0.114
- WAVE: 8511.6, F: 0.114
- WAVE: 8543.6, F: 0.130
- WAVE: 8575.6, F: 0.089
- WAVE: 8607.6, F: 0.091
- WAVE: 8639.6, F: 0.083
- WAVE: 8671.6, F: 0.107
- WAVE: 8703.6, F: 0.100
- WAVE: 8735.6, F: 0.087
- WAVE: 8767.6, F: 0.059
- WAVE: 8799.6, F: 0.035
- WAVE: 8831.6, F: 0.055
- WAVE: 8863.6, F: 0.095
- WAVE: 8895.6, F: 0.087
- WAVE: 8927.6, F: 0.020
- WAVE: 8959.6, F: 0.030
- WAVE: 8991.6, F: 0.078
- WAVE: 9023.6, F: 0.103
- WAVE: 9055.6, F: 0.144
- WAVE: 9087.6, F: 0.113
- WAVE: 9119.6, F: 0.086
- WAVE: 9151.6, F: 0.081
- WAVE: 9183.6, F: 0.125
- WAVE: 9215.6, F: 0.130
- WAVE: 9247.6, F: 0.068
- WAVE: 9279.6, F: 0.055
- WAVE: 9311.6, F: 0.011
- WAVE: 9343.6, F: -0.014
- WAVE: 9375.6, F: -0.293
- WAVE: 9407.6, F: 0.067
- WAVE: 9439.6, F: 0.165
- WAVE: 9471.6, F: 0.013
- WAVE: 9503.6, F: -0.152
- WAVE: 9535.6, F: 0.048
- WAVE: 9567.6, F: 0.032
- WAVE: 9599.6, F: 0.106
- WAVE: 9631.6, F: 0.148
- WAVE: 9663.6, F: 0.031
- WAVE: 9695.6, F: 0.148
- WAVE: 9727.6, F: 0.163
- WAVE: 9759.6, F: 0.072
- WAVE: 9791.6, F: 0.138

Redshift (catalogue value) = 0.27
